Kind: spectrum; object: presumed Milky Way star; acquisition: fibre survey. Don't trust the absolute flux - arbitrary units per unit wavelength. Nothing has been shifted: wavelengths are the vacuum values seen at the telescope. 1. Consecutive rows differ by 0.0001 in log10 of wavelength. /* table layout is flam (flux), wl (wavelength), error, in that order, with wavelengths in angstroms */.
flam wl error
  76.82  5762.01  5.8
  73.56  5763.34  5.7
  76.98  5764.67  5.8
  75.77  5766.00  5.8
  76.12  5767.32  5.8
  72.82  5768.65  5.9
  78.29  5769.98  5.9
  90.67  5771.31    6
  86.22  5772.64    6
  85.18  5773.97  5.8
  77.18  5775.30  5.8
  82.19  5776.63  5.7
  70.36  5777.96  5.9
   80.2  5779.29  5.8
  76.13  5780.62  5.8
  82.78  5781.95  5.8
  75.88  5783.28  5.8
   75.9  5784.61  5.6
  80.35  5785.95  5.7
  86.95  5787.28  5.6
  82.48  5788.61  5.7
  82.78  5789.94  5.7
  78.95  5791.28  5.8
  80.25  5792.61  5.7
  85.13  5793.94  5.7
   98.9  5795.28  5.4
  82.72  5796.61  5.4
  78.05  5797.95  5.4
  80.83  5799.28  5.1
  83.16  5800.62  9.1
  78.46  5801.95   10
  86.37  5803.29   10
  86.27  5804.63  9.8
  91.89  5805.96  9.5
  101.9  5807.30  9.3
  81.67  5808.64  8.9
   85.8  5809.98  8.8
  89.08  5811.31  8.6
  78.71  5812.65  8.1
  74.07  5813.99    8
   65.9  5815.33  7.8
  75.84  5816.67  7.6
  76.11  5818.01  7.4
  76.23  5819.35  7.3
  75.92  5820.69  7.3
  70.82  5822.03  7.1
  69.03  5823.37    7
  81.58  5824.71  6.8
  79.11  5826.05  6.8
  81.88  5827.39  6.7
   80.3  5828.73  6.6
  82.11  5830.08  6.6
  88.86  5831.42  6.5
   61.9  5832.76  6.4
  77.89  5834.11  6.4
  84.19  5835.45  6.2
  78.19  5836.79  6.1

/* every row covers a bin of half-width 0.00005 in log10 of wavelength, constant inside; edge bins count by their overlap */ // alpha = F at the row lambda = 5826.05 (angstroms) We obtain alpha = 79.11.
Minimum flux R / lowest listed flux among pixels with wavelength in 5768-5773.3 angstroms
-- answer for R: 72.82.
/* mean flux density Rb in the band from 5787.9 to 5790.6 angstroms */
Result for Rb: 82.9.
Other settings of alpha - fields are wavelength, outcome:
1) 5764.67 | 76.98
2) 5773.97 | 85.18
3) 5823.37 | 69.03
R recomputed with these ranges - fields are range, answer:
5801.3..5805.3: 78.46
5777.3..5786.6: 70.36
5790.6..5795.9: 78.95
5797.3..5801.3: 78.05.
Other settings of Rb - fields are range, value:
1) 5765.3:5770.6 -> 75.8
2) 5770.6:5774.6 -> 87.2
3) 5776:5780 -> 77.6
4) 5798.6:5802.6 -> 80.9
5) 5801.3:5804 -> 82.3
